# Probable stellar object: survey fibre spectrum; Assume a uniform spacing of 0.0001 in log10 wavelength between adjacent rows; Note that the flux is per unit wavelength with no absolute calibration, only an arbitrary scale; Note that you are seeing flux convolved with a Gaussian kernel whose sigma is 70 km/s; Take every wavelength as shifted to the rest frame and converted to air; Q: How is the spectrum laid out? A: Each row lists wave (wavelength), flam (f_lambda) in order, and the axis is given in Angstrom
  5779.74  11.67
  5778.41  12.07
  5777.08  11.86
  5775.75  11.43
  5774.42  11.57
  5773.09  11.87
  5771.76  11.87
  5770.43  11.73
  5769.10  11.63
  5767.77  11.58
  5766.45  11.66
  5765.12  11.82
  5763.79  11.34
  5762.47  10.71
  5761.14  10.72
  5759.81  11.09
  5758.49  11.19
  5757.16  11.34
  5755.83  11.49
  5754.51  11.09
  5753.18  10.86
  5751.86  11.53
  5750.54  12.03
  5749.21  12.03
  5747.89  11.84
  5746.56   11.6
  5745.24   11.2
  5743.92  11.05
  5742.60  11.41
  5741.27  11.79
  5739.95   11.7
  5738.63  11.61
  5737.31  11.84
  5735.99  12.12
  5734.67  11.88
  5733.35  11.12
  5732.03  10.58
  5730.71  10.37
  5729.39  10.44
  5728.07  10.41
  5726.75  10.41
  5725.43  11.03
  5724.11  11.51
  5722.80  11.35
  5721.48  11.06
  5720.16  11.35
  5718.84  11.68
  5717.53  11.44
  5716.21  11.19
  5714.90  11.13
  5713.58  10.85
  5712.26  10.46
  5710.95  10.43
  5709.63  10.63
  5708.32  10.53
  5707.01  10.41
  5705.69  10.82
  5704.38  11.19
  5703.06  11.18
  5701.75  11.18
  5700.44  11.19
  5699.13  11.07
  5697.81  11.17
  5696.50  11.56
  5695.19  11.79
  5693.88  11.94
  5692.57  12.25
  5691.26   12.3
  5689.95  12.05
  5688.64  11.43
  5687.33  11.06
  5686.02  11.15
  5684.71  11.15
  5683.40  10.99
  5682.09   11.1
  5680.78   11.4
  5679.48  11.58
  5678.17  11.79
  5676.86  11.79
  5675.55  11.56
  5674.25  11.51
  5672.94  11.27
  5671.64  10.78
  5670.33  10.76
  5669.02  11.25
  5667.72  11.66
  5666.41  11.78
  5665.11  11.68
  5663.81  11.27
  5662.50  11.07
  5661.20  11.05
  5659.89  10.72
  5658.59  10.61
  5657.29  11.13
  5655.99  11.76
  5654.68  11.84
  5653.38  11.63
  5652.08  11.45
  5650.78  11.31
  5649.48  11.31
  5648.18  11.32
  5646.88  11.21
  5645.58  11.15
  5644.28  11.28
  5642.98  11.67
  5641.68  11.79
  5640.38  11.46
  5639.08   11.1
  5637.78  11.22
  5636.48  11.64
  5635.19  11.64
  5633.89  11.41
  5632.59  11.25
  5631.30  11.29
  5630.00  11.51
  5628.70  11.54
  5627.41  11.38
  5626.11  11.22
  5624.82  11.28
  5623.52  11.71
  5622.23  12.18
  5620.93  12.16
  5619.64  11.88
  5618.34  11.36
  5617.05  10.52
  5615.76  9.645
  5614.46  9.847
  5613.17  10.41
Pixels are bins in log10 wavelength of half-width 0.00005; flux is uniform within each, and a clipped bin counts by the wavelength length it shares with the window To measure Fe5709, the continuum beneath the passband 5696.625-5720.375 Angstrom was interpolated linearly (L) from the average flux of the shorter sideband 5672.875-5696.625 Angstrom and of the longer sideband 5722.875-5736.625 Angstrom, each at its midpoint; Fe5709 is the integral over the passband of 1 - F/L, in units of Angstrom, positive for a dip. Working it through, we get 0.6 Angstrom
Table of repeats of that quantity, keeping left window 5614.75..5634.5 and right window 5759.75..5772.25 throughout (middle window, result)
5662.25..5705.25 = -0.2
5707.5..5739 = 0.9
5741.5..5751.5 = -0.2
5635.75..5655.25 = -0.1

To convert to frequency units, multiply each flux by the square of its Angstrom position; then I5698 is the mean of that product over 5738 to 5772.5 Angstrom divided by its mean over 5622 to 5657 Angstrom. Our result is 1.04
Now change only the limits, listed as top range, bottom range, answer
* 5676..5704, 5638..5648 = 1.03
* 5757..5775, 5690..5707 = 1.02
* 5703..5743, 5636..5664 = 1.01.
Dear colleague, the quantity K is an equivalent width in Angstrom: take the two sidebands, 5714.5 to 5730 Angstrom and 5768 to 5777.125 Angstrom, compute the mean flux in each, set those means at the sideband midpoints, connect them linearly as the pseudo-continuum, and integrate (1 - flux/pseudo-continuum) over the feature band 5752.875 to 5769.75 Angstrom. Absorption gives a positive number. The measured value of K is 0.4 Angstrom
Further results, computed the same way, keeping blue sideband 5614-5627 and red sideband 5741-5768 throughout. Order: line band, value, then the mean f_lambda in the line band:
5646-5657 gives -0.2 Angstrom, 11.5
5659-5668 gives 0.0 Angstrom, 11.3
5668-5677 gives 0.0 Angstrom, 11.3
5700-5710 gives 0.4 Angstrom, 10.9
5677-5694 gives -0.4 Angstrom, 11.5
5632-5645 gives -0.3 Angstrom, 11.4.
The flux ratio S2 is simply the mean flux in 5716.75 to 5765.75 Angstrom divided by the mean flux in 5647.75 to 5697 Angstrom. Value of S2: 1.0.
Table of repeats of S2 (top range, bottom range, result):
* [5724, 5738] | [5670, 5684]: 0.97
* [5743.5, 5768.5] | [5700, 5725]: 1.03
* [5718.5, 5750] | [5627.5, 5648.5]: 0.99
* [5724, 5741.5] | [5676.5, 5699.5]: 0.97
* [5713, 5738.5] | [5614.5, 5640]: 0.98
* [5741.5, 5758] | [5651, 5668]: 1.01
